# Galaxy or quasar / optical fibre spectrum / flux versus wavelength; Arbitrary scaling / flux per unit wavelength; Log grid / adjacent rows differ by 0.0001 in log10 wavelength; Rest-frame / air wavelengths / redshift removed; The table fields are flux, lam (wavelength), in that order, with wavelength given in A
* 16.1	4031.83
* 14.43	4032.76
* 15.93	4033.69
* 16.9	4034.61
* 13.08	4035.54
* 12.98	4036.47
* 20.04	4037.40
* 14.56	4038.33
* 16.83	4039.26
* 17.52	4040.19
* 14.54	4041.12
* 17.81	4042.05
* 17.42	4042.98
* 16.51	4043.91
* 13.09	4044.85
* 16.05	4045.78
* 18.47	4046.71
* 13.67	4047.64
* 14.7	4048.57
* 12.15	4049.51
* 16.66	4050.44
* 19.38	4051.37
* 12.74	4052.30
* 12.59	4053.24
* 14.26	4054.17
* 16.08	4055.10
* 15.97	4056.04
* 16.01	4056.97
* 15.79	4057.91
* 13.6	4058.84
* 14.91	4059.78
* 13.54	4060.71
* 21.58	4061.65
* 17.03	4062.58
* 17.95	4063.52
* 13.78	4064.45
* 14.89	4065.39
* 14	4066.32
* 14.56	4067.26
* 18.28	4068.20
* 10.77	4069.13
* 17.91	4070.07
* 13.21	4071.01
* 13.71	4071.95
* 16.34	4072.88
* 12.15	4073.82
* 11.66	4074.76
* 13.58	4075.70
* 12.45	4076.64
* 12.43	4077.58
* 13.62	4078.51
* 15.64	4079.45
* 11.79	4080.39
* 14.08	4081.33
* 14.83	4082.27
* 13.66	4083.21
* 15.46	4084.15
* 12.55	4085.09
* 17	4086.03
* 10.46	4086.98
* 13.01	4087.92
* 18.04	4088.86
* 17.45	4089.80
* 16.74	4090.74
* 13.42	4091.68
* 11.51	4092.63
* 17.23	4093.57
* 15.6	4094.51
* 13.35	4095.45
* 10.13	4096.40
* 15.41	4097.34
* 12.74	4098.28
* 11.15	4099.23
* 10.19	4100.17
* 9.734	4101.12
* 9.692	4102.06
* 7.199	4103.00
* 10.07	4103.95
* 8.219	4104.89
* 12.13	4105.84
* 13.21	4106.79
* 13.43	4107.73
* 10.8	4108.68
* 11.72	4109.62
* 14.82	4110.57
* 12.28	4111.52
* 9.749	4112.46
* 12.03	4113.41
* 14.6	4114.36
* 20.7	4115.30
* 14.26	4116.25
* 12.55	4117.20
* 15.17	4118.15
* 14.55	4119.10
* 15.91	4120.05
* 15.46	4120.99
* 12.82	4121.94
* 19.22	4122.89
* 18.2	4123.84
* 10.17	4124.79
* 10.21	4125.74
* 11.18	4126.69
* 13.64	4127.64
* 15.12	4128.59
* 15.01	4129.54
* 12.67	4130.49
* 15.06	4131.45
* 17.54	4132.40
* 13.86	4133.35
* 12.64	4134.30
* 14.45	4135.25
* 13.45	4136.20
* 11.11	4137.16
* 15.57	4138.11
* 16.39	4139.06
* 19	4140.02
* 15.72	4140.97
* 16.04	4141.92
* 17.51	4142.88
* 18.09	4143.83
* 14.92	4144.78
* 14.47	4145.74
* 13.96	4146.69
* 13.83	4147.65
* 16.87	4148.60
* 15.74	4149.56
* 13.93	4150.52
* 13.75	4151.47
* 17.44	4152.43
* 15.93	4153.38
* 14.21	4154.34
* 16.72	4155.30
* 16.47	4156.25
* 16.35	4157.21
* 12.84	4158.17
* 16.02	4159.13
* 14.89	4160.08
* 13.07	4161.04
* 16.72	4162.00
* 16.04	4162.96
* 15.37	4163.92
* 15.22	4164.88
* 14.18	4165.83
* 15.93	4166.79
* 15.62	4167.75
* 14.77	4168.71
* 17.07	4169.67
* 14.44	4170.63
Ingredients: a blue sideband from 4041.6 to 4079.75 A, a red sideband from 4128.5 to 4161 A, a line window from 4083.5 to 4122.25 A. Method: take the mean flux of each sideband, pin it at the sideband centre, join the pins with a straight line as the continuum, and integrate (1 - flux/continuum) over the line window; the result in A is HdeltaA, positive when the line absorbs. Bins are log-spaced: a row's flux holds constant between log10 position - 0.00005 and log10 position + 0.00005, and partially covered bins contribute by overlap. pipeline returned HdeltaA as 4.8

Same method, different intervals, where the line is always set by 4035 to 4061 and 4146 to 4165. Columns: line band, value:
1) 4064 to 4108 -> 5.7 A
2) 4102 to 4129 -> 3.9 A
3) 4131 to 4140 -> 0.4 A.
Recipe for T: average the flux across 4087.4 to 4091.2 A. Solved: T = 16.3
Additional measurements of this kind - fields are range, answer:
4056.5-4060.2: 15.1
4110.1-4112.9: 12.3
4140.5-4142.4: 15.9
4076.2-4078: 12.4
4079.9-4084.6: 14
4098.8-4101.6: 10.4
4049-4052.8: 15.2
